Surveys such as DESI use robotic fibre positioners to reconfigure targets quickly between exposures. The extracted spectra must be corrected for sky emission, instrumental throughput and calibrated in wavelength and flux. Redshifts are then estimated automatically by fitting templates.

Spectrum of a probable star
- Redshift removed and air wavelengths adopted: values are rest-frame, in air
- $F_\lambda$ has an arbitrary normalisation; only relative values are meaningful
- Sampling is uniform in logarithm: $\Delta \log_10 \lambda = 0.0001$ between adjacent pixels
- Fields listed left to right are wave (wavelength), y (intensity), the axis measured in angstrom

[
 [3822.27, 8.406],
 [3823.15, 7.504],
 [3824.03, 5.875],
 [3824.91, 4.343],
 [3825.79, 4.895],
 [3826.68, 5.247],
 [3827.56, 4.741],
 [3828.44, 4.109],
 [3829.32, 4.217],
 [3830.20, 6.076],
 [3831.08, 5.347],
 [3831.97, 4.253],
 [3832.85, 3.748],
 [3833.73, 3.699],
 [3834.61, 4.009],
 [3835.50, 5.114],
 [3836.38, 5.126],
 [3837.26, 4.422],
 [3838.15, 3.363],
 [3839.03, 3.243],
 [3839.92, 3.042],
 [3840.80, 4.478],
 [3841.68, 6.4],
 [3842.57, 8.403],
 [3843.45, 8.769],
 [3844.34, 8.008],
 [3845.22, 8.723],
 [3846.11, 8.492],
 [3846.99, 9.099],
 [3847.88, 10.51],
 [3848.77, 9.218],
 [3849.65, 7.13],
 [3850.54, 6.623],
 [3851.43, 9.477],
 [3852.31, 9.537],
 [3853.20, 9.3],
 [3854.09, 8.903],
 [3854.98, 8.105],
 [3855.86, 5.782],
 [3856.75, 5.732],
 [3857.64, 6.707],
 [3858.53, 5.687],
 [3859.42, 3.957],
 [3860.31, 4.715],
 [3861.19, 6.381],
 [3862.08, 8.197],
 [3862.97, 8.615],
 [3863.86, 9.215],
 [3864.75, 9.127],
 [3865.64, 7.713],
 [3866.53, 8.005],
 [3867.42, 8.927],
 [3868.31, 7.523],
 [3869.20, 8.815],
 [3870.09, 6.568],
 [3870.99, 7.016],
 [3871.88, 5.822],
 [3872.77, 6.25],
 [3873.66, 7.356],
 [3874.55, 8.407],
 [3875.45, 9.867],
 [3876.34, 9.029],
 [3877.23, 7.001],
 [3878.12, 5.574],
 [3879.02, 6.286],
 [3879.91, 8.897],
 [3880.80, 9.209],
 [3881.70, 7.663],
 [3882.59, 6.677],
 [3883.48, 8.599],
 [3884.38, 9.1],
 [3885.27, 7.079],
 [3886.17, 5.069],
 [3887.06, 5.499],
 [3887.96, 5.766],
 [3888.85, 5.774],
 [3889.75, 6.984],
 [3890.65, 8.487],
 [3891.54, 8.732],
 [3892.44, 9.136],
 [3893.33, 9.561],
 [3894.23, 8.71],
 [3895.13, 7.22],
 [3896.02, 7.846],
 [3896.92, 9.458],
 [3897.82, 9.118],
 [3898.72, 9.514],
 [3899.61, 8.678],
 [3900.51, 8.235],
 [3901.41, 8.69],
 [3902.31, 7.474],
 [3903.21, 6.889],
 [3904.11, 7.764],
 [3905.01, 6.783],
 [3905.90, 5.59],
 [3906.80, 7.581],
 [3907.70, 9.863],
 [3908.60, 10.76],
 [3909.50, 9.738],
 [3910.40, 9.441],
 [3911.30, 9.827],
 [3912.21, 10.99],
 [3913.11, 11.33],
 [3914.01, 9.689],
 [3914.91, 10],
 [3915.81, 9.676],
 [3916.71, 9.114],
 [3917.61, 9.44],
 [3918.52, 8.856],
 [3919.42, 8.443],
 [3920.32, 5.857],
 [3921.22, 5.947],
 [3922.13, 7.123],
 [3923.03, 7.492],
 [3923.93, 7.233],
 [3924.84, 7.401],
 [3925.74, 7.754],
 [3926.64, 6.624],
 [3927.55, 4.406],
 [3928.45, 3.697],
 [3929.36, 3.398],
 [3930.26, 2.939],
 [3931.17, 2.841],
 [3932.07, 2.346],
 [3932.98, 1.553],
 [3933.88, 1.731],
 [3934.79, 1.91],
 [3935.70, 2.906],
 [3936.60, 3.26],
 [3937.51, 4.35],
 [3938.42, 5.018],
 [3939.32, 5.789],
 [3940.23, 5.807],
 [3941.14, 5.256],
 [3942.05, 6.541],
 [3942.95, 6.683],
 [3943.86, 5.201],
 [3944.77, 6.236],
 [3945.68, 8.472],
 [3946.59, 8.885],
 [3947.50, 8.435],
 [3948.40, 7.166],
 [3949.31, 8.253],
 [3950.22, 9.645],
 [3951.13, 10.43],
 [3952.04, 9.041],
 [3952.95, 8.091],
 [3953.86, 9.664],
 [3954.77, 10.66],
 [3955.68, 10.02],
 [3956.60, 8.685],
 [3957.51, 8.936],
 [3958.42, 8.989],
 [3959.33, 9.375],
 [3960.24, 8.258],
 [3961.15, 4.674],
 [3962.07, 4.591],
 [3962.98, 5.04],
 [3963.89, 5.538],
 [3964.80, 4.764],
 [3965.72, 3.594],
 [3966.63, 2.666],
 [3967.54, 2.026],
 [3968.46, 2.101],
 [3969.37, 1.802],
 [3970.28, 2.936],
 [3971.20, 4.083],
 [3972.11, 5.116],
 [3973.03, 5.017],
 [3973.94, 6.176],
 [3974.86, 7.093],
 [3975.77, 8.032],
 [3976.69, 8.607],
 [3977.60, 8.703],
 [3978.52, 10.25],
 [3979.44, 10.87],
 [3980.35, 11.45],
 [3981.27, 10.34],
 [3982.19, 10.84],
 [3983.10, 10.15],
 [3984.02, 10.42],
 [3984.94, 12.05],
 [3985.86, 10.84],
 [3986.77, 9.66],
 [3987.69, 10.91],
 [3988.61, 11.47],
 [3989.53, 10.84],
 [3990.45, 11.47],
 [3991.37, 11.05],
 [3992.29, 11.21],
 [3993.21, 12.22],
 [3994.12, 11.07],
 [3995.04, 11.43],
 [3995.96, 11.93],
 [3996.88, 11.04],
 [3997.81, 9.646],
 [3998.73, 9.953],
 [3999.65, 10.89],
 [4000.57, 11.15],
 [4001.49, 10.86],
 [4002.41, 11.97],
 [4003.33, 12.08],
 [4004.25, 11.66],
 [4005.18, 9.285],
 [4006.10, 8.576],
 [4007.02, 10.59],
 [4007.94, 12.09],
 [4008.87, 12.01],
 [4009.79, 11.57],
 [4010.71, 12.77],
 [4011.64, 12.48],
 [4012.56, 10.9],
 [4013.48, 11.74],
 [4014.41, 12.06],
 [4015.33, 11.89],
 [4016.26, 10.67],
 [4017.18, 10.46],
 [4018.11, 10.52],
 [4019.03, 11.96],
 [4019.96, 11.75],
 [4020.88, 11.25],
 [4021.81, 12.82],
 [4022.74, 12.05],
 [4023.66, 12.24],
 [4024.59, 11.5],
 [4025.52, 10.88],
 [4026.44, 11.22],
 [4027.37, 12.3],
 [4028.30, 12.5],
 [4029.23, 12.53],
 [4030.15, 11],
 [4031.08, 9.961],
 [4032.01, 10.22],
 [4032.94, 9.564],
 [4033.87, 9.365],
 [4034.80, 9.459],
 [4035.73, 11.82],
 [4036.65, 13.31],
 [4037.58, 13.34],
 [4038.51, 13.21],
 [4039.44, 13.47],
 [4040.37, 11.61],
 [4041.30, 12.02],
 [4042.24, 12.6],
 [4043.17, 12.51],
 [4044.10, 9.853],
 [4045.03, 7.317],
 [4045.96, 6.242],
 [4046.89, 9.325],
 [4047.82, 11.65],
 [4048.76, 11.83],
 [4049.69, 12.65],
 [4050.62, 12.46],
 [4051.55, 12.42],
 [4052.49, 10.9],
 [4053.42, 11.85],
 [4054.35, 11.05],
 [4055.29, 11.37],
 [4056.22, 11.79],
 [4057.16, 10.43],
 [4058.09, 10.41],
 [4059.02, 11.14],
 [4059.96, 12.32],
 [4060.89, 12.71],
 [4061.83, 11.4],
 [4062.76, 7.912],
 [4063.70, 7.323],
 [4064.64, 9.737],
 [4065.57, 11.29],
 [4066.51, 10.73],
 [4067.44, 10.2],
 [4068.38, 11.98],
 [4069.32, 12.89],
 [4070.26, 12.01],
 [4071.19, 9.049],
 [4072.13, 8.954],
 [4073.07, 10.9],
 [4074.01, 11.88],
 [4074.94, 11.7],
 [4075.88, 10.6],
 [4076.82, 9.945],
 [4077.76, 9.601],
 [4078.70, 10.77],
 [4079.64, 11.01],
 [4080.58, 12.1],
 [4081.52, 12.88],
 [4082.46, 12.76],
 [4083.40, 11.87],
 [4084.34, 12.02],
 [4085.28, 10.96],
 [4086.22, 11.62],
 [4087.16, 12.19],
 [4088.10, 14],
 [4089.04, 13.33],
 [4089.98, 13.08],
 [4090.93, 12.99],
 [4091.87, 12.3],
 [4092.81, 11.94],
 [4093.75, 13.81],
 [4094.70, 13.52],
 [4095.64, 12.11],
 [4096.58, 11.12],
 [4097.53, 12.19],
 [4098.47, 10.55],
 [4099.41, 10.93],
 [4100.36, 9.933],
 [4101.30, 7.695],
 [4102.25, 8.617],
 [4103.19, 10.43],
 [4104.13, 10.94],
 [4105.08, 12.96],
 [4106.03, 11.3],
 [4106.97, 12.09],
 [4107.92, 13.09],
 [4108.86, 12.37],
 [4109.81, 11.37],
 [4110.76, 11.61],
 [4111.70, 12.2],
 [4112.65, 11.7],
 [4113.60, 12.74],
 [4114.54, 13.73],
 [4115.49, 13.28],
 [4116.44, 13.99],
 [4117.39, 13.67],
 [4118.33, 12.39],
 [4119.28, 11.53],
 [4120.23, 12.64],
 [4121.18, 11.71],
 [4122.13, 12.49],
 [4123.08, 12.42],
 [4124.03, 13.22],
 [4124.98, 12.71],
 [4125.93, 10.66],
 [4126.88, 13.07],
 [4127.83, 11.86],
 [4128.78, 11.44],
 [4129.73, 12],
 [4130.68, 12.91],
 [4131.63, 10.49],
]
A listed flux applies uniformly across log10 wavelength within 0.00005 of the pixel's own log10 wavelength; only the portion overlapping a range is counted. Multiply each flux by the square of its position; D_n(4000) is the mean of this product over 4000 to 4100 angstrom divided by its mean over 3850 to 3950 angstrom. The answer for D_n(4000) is 1.70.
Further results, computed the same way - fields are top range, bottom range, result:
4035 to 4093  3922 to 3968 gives 1.98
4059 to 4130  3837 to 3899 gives 1.75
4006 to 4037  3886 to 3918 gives 1.42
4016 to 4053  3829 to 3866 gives 1.87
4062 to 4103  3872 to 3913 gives 1.53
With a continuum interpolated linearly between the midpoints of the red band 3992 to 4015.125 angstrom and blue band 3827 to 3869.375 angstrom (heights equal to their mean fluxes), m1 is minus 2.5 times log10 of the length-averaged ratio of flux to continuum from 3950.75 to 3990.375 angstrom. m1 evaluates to 0.30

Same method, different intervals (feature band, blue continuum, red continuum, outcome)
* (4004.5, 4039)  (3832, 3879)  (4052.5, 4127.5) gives -0.11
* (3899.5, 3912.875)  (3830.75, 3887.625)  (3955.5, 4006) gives -0.13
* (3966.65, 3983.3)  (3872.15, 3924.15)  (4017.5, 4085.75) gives 0.38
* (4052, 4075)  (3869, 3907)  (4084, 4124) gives 0.04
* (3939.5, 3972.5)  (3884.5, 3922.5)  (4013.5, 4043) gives 0.41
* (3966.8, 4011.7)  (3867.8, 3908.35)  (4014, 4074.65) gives 0.05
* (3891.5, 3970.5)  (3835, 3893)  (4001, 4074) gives 0.24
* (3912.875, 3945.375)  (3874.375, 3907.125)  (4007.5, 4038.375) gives 0.43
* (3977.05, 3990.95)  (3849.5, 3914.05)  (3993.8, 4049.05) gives -0.03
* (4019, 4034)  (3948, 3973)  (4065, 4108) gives -0.24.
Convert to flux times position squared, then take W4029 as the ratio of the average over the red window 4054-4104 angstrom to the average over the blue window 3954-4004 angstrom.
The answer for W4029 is 1.36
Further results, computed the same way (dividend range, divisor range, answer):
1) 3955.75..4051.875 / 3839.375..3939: 1.45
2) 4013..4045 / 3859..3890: 1.70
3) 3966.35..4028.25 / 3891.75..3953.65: 1.45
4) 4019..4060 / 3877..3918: 1.47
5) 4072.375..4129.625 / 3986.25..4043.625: 1.09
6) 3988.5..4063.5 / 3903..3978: 1.76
